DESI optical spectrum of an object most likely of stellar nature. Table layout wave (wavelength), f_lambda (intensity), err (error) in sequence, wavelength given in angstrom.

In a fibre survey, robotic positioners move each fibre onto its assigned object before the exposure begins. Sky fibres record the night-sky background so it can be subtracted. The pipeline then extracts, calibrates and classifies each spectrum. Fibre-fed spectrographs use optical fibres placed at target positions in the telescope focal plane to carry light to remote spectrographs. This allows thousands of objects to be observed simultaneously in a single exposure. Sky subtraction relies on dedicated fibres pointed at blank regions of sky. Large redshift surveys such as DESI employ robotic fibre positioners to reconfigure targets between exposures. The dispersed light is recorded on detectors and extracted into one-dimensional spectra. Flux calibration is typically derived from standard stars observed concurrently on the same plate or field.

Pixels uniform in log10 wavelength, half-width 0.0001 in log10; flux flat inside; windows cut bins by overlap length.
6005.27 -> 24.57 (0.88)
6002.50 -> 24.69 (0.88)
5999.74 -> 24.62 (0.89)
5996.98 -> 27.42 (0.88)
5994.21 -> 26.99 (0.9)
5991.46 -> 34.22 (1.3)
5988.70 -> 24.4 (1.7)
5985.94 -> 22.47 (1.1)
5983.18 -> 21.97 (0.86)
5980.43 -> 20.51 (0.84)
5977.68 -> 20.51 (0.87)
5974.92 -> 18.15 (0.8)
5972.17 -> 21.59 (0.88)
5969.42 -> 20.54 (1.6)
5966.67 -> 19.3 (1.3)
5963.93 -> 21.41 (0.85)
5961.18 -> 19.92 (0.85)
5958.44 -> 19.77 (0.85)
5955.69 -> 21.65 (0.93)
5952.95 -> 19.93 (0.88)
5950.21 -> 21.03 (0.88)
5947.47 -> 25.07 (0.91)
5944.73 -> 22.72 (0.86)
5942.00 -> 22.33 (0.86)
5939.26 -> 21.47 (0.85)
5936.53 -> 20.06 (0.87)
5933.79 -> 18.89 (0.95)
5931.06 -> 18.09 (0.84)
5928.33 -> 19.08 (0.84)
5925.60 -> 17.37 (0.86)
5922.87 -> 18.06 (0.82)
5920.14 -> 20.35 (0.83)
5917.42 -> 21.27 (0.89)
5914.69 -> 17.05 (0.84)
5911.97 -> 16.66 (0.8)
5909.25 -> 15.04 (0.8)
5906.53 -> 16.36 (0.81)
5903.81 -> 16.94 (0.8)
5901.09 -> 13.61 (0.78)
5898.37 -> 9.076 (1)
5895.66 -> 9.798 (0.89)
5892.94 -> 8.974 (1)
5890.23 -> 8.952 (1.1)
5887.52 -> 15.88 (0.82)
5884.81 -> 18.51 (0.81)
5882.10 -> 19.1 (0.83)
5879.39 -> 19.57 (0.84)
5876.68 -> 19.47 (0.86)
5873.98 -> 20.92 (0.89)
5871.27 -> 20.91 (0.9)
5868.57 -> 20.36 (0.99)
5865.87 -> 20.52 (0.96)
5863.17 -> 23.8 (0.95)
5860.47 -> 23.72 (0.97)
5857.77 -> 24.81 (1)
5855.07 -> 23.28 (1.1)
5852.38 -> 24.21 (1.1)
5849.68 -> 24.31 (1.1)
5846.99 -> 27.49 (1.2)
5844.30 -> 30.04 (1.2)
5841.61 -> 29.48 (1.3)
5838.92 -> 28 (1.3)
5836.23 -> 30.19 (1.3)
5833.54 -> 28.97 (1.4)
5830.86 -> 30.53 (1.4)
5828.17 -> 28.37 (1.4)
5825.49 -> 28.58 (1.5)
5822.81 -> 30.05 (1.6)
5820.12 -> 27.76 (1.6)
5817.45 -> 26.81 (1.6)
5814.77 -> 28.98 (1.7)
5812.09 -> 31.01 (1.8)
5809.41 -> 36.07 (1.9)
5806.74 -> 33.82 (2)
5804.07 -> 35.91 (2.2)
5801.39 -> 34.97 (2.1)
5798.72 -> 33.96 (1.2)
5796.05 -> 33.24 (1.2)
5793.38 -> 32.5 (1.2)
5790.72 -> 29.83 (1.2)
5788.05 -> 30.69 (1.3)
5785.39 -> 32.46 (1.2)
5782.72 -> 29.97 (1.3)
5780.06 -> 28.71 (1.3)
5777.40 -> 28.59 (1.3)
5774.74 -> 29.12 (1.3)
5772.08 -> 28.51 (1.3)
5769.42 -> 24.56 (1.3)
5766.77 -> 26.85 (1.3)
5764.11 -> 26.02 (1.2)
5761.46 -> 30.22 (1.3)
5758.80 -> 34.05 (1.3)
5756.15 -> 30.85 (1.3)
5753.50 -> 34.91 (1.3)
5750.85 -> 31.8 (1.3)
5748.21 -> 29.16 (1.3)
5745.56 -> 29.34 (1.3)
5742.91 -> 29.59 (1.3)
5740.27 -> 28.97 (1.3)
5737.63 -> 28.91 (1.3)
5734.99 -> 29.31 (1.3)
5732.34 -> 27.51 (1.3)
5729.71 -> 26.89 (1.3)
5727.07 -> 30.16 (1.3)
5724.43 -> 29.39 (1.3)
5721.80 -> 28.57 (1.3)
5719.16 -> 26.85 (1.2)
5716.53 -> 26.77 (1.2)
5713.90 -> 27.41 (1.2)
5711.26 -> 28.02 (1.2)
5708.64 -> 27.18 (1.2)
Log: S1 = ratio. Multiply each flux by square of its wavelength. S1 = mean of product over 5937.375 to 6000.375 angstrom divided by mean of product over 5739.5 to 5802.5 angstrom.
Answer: 0.79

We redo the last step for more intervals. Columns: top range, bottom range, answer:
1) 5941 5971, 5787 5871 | 0.77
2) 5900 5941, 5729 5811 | 0.62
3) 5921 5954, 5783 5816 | 0.65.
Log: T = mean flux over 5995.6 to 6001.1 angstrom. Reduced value 26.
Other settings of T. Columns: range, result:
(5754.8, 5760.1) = 32.5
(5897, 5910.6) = 14.2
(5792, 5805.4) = 34.1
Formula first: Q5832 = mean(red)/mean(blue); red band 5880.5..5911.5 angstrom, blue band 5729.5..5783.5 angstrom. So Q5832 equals 0.48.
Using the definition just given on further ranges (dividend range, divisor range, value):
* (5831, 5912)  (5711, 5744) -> 0.72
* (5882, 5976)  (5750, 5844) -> 0.59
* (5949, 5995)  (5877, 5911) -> 1.52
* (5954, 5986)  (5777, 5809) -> 0.64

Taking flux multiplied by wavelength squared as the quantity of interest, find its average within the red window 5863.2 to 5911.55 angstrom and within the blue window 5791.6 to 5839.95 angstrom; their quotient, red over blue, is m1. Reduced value 0.54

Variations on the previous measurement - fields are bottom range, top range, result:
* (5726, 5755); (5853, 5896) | 0.67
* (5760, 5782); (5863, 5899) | 0.62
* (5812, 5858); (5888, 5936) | 0.58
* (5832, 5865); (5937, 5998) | 0.88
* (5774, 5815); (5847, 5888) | 0.69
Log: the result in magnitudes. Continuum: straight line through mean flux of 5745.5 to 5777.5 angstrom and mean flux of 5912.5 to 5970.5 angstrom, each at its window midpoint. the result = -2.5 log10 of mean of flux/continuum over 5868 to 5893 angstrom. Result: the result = 0.31 mag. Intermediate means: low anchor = 29.6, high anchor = 20.2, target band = 17.6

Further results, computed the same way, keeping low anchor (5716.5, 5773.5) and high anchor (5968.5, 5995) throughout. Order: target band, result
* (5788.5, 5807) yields -0.198 mag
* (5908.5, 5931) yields 0.330 mag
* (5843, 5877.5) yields 0.122 mag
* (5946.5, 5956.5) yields 0.098 mag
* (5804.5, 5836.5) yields -0.116 mag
